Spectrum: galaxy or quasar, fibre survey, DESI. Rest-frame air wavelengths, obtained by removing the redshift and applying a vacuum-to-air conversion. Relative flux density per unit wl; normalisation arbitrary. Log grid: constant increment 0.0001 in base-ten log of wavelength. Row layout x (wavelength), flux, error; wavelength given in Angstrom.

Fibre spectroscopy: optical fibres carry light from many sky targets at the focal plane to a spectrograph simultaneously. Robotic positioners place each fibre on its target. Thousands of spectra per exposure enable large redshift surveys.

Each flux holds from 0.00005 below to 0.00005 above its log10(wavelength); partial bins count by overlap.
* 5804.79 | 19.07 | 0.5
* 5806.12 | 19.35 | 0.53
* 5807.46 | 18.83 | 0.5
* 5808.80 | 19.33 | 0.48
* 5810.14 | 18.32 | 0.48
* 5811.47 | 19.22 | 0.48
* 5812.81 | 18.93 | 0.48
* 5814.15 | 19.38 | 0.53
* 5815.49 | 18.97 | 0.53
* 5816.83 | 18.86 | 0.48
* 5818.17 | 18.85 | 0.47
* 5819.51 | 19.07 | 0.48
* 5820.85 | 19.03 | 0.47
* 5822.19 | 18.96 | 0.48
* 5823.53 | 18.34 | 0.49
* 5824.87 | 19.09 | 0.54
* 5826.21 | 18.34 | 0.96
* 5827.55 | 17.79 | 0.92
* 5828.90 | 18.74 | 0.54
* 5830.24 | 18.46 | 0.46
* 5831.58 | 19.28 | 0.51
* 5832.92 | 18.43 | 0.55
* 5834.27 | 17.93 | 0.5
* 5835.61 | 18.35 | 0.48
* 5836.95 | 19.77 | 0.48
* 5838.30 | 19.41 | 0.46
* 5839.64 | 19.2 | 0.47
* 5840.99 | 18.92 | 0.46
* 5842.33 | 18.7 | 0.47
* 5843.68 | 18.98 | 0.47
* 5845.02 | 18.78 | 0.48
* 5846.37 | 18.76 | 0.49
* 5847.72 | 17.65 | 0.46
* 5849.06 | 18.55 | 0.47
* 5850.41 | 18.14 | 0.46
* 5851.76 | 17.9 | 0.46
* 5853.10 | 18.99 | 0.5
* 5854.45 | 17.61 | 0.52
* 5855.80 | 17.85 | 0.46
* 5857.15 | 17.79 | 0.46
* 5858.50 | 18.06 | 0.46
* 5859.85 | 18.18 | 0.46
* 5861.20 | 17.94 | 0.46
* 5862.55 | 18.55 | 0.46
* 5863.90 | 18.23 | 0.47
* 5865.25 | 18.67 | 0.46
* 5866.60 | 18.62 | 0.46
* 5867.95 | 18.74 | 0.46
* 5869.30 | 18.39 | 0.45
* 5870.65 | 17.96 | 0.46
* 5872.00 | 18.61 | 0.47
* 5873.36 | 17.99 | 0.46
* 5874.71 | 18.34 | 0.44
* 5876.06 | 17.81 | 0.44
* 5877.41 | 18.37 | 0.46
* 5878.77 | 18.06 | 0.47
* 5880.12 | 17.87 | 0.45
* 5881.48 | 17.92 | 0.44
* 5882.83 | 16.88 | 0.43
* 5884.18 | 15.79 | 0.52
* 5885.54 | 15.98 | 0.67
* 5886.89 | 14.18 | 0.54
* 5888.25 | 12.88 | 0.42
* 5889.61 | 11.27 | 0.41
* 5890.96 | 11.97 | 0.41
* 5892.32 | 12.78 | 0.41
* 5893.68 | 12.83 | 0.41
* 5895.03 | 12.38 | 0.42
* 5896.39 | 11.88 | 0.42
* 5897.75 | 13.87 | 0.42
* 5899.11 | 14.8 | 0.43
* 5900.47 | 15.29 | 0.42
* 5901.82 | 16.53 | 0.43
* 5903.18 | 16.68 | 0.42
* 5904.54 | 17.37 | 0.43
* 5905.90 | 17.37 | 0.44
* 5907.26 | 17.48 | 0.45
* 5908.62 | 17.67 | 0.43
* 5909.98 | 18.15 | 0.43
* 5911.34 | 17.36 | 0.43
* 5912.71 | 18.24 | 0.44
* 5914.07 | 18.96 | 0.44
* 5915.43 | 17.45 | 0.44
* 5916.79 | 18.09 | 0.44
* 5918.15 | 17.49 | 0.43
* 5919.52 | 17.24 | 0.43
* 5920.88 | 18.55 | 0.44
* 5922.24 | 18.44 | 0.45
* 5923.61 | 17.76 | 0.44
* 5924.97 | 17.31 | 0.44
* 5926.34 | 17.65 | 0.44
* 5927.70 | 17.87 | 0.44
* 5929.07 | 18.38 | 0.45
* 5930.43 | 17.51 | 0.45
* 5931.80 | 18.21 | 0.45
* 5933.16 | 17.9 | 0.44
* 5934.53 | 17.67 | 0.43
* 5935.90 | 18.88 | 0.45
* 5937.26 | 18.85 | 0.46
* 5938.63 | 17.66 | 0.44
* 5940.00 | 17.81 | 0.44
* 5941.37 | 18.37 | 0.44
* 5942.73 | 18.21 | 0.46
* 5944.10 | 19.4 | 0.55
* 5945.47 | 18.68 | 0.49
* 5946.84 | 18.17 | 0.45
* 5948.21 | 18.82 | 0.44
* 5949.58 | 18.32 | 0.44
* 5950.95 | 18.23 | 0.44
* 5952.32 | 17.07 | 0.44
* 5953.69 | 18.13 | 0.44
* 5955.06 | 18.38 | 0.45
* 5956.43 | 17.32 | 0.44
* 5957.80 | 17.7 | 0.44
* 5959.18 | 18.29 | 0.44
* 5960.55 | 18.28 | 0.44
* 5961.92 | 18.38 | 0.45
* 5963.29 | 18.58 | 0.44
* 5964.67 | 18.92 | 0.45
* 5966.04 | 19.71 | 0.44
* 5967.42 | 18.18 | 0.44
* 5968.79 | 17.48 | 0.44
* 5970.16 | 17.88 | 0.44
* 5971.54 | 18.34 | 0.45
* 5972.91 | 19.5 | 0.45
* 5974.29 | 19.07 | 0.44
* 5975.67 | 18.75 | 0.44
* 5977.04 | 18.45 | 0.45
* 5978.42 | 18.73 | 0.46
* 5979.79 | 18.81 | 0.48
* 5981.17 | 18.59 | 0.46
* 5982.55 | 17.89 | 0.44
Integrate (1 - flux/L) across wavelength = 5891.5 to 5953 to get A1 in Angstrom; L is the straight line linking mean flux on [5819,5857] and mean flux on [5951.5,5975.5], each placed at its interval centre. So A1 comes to 3.9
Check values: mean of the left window 18.6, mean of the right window 18.3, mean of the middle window 17.2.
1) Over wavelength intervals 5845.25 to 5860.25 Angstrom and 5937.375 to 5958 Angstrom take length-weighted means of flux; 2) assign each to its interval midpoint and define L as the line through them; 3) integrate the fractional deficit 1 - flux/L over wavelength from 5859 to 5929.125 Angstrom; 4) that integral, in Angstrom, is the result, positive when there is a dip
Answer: 5.2 Angstrom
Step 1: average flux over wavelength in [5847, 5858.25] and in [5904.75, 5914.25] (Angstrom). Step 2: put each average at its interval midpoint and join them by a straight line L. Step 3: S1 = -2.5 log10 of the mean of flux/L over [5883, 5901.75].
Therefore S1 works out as 0.29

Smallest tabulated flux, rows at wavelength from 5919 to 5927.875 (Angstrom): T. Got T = 17.24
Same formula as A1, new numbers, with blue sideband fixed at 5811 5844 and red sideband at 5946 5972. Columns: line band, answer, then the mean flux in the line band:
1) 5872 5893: 2.96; 16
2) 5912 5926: 0.35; 17.9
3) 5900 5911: 0.81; 17.1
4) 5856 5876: 0.42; 18.3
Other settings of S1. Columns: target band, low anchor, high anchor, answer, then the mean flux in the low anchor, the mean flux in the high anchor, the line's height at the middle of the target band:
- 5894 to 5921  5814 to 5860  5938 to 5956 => 0.113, 18.6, 18.2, 18.4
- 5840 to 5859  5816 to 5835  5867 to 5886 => -0.005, 18.7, 17.8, 18.3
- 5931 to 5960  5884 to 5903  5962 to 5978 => -0.071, 13.8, 18.6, 17.1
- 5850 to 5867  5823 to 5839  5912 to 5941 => 0.017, 18.7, 18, 18.5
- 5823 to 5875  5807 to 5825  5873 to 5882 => 0.000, 18.9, 18.1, 18.5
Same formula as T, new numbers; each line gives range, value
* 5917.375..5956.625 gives 17.07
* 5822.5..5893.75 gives 11.27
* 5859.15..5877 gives 17.81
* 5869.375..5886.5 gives 15.79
